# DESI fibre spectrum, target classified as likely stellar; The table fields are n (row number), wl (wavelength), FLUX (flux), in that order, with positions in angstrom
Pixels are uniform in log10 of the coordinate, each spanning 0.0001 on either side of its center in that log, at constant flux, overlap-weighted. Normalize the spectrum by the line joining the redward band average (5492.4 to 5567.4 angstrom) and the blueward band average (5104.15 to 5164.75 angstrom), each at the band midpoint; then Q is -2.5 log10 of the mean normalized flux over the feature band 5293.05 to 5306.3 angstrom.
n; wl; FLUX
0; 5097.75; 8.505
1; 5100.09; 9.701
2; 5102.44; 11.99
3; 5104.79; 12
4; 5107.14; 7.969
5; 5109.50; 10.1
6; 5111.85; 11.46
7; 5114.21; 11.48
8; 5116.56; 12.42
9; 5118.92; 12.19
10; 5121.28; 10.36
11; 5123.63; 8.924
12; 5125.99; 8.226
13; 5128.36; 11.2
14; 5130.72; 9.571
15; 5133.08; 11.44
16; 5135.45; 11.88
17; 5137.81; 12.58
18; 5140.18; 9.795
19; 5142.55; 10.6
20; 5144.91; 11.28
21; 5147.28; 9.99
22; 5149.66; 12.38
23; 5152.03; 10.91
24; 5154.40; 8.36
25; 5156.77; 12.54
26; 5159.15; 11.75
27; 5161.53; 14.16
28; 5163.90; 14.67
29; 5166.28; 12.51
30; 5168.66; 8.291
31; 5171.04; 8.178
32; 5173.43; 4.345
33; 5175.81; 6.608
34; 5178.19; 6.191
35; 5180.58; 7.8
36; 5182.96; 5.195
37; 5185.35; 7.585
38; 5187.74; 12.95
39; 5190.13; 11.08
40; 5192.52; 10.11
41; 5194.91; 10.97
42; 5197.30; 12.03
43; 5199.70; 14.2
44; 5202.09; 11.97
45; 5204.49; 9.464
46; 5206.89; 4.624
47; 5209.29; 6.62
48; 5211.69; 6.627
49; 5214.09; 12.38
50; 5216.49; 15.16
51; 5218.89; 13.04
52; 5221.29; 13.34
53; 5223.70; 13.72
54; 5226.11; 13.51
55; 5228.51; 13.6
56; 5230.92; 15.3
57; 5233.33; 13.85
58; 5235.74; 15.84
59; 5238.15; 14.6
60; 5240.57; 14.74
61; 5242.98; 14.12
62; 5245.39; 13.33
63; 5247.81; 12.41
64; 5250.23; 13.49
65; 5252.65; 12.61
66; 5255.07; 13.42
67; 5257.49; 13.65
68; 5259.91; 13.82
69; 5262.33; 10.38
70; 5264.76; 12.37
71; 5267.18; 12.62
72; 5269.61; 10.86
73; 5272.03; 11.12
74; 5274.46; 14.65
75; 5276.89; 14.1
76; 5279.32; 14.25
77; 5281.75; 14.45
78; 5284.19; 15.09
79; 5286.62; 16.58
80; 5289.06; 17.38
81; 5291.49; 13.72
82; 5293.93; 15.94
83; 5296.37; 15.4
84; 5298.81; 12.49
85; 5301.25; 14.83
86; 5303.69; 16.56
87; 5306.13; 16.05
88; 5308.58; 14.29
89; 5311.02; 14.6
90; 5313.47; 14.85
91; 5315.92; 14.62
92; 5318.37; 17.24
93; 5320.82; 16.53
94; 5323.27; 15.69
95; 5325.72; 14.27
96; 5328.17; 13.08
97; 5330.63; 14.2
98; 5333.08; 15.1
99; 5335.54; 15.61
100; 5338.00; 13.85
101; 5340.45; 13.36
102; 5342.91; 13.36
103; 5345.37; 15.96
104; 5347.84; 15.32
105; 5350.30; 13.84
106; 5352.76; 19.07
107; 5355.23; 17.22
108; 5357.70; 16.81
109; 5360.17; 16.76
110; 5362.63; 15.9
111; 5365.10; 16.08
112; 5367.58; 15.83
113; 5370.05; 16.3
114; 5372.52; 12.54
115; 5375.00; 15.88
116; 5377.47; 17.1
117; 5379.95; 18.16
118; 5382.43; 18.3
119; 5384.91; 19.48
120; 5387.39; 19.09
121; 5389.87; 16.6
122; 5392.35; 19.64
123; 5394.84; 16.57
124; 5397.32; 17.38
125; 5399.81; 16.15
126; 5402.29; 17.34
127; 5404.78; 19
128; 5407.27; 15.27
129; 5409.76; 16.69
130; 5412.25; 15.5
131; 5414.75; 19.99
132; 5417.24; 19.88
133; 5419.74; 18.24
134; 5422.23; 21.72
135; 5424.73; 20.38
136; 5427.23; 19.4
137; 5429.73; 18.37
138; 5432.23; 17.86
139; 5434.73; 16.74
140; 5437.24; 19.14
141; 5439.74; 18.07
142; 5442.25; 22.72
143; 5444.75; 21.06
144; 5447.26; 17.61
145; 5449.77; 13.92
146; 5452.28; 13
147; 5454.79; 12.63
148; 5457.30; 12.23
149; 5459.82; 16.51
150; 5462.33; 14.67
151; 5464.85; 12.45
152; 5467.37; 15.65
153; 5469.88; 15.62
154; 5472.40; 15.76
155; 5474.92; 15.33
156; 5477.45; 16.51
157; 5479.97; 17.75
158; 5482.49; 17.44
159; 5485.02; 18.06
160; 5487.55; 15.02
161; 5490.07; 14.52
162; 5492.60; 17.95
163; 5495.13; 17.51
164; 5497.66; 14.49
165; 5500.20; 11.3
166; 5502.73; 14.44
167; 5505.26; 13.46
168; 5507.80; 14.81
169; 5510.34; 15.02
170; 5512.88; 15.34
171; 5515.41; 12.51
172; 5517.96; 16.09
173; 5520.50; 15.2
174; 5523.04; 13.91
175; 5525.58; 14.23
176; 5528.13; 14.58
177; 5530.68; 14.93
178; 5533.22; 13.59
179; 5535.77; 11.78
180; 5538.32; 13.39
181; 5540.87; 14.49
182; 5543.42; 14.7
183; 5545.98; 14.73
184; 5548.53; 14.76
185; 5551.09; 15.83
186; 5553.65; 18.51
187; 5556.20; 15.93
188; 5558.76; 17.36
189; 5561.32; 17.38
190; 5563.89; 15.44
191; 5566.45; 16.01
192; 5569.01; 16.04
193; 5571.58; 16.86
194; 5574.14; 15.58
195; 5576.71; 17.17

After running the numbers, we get -0.19 mag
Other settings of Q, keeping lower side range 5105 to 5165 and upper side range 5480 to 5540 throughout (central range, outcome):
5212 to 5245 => -0.16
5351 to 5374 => -0.21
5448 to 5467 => 0.04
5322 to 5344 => -0.10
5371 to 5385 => -0.23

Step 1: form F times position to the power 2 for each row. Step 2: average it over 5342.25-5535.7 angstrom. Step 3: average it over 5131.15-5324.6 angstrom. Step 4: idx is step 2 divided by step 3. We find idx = 1.42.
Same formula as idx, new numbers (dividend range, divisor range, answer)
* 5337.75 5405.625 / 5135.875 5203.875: 1.73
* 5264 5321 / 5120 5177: 1.48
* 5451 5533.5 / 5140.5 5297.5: 1.38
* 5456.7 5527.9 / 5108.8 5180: 1.65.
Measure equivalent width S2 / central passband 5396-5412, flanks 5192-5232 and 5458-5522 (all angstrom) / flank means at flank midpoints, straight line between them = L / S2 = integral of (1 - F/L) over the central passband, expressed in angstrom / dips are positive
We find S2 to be -3.1 angstrom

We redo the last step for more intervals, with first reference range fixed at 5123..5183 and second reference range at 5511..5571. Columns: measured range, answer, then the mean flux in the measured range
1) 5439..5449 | -4.21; 19.7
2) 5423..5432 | -3.77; 19.3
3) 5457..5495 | -4.20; 15.8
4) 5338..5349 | -1.65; 14.4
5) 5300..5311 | -3.00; 15.3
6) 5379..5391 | -4.83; 18.3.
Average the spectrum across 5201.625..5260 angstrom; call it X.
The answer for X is 12.6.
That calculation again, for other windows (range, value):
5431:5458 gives 16.9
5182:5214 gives 9.62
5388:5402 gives 17.4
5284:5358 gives 15.2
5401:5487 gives 17.1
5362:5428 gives 17.6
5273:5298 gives 15.1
